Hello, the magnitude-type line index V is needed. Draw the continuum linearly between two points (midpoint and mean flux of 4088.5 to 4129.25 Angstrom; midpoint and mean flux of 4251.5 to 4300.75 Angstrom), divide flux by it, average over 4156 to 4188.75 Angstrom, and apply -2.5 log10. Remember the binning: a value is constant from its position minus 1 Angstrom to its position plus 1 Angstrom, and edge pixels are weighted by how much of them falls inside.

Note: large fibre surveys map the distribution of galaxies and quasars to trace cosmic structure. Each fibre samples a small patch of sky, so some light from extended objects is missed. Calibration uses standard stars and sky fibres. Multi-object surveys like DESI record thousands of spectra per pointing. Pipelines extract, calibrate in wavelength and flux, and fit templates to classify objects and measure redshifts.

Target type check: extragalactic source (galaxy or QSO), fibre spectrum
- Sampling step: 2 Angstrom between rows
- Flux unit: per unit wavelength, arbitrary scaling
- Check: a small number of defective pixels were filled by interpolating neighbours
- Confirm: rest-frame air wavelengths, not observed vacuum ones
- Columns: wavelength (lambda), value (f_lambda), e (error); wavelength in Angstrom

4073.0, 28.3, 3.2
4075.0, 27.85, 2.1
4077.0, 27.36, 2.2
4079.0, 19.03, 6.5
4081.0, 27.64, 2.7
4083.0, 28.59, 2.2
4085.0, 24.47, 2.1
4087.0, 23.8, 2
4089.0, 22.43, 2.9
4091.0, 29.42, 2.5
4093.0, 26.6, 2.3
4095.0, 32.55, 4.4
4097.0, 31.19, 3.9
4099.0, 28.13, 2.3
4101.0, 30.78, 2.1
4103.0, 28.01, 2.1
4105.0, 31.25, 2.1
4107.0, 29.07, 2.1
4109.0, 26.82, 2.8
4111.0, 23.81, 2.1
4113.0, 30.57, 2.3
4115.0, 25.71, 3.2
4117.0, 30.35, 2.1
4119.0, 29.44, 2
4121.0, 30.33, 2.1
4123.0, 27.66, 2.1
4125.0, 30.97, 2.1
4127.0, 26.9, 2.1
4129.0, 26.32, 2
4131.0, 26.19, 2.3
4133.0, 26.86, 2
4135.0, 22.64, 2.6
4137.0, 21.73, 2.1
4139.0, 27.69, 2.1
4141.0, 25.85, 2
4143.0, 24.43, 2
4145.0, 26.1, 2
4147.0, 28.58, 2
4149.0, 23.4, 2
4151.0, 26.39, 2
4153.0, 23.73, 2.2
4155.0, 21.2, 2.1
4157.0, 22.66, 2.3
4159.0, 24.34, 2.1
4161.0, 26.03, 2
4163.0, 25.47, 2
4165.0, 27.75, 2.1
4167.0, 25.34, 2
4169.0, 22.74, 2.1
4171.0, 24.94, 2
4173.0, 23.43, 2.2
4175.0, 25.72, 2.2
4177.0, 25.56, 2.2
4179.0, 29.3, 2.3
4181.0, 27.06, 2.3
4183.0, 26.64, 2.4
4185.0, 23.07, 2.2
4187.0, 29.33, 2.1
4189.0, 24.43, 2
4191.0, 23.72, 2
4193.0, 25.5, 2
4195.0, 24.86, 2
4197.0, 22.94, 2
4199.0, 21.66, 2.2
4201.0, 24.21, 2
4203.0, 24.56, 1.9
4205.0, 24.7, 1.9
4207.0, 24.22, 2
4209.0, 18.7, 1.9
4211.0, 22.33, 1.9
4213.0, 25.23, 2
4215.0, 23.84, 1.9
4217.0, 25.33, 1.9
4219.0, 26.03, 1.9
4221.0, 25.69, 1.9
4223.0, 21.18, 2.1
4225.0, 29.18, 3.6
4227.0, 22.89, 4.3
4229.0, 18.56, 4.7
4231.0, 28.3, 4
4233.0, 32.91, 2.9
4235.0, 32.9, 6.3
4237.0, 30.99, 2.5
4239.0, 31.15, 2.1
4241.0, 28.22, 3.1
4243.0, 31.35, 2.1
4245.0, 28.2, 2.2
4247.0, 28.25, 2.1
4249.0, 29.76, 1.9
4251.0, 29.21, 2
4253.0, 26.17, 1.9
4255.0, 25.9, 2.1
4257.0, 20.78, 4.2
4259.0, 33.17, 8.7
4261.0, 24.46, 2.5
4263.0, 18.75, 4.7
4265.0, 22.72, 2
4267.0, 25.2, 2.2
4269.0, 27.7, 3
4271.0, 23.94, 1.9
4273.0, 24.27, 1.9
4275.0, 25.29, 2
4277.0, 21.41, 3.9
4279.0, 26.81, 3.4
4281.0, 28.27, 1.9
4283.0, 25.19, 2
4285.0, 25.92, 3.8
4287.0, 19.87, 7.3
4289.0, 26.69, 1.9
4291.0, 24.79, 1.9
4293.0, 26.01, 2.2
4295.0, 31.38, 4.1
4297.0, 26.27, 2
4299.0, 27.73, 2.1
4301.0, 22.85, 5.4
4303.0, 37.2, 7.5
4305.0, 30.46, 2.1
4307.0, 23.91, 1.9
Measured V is 0.07 mag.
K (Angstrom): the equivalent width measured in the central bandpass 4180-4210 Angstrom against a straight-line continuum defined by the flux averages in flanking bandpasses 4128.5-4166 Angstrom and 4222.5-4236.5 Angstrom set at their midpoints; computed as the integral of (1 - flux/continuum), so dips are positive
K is 2.0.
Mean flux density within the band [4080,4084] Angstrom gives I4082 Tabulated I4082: 28.1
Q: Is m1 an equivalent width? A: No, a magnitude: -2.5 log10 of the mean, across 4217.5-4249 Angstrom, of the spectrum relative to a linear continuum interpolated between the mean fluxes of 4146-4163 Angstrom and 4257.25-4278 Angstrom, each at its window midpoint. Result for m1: -0.13 mag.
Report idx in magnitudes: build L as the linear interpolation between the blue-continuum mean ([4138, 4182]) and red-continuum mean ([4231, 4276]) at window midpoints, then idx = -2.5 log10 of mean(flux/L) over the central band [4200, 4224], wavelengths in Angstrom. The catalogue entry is 0.114 mag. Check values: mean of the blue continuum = 25.4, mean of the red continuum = 27.4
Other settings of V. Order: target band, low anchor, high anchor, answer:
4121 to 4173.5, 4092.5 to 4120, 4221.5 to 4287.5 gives 0.11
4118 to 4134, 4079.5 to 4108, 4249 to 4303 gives -0.02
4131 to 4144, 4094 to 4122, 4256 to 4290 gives 0.14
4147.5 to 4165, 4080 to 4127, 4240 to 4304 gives 0.13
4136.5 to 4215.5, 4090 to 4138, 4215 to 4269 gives 0.11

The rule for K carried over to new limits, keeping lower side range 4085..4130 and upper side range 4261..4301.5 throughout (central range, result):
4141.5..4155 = 1.1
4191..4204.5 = 1.3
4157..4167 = 0.6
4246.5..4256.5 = -0.7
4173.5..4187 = 0.3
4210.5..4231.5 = 1.4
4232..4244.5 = -2.6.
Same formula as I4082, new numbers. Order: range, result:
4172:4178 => 24.9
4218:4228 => 25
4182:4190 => 25.9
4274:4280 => 24.5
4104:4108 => 30.2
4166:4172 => 24.3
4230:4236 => 31.4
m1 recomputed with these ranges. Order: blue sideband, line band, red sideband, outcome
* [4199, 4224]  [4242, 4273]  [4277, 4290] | -0.07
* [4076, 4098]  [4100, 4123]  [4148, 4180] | -0.10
